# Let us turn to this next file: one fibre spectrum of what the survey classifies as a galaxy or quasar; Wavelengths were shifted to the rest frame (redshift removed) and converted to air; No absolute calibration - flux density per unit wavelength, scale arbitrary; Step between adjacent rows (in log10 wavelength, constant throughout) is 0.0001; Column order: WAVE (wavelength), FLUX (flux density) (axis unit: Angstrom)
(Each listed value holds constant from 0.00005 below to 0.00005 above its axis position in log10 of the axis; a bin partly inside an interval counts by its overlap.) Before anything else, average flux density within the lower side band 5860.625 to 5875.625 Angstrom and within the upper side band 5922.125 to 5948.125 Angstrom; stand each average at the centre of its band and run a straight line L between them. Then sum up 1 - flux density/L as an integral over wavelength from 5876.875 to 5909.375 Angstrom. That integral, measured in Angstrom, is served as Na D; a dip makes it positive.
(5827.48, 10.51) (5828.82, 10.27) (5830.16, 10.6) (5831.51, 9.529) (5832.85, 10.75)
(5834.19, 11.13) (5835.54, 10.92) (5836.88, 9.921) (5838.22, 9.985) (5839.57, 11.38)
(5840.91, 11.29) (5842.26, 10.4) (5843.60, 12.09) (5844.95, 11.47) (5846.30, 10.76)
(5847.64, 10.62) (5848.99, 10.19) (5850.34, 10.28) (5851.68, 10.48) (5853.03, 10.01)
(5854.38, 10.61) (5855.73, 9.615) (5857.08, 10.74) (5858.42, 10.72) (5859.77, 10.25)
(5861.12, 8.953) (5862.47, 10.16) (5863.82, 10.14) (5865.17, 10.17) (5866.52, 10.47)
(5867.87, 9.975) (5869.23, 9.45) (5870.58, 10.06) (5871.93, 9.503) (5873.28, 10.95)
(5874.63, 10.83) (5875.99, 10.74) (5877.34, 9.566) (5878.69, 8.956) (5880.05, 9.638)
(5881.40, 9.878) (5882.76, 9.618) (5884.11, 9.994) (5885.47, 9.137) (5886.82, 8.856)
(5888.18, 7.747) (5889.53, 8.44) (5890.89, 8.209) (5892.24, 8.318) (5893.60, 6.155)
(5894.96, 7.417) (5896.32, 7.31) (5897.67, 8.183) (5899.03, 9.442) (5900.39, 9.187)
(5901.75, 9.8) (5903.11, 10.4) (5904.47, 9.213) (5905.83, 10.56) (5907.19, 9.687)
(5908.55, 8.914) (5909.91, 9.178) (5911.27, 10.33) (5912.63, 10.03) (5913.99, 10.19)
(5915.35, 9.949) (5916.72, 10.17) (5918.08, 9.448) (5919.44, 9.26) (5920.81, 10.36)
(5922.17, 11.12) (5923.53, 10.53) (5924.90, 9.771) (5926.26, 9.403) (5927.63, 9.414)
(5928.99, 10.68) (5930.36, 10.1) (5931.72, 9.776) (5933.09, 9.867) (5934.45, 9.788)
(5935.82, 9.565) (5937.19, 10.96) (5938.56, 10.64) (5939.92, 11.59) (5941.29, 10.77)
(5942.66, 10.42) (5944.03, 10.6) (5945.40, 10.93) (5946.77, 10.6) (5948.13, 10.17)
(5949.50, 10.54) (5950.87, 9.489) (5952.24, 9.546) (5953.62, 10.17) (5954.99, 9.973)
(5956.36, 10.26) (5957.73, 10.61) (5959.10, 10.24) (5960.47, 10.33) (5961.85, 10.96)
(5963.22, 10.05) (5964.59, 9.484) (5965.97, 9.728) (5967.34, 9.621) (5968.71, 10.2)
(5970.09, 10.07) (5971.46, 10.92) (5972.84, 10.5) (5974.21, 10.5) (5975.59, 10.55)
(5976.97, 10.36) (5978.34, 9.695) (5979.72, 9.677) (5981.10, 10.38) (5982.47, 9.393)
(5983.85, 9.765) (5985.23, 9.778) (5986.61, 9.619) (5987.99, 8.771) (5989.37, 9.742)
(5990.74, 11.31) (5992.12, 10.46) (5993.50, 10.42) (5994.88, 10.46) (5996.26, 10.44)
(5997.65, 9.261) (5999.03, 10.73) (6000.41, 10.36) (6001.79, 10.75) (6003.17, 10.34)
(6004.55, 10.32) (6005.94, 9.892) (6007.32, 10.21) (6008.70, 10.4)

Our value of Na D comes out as 3.9 Angstrom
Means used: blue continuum 10.1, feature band 8.94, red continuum 10.3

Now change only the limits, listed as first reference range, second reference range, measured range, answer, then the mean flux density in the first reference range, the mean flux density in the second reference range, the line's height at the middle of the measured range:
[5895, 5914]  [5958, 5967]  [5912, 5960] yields -2.0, 9.37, 10.1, 9.78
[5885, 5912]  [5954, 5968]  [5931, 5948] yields -1.3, 8.83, 10.1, 9.68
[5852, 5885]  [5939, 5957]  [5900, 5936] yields 1.3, 10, 10.4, 10.3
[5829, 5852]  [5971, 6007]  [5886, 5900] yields 3.3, 10.7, 10.2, 10.5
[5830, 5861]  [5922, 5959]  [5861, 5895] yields 3.5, 10.6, 10.3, 10.5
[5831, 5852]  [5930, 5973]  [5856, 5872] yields 0.9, 10.7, 10.3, 10.6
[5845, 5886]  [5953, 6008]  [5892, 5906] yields 2.0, 10.1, 10.2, 10.1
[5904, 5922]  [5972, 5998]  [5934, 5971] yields -1.2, 9.84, 10.1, 9.96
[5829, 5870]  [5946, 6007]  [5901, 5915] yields 0.6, 10.4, 10.1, 10.3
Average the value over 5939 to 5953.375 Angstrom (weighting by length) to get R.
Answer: 10.5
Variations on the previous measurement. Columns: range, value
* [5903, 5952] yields 10.1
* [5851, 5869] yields 10.2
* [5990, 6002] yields 10.5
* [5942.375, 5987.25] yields 10.2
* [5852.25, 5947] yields 9.76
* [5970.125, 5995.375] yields 10.1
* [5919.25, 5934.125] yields 10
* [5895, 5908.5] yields 9.2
